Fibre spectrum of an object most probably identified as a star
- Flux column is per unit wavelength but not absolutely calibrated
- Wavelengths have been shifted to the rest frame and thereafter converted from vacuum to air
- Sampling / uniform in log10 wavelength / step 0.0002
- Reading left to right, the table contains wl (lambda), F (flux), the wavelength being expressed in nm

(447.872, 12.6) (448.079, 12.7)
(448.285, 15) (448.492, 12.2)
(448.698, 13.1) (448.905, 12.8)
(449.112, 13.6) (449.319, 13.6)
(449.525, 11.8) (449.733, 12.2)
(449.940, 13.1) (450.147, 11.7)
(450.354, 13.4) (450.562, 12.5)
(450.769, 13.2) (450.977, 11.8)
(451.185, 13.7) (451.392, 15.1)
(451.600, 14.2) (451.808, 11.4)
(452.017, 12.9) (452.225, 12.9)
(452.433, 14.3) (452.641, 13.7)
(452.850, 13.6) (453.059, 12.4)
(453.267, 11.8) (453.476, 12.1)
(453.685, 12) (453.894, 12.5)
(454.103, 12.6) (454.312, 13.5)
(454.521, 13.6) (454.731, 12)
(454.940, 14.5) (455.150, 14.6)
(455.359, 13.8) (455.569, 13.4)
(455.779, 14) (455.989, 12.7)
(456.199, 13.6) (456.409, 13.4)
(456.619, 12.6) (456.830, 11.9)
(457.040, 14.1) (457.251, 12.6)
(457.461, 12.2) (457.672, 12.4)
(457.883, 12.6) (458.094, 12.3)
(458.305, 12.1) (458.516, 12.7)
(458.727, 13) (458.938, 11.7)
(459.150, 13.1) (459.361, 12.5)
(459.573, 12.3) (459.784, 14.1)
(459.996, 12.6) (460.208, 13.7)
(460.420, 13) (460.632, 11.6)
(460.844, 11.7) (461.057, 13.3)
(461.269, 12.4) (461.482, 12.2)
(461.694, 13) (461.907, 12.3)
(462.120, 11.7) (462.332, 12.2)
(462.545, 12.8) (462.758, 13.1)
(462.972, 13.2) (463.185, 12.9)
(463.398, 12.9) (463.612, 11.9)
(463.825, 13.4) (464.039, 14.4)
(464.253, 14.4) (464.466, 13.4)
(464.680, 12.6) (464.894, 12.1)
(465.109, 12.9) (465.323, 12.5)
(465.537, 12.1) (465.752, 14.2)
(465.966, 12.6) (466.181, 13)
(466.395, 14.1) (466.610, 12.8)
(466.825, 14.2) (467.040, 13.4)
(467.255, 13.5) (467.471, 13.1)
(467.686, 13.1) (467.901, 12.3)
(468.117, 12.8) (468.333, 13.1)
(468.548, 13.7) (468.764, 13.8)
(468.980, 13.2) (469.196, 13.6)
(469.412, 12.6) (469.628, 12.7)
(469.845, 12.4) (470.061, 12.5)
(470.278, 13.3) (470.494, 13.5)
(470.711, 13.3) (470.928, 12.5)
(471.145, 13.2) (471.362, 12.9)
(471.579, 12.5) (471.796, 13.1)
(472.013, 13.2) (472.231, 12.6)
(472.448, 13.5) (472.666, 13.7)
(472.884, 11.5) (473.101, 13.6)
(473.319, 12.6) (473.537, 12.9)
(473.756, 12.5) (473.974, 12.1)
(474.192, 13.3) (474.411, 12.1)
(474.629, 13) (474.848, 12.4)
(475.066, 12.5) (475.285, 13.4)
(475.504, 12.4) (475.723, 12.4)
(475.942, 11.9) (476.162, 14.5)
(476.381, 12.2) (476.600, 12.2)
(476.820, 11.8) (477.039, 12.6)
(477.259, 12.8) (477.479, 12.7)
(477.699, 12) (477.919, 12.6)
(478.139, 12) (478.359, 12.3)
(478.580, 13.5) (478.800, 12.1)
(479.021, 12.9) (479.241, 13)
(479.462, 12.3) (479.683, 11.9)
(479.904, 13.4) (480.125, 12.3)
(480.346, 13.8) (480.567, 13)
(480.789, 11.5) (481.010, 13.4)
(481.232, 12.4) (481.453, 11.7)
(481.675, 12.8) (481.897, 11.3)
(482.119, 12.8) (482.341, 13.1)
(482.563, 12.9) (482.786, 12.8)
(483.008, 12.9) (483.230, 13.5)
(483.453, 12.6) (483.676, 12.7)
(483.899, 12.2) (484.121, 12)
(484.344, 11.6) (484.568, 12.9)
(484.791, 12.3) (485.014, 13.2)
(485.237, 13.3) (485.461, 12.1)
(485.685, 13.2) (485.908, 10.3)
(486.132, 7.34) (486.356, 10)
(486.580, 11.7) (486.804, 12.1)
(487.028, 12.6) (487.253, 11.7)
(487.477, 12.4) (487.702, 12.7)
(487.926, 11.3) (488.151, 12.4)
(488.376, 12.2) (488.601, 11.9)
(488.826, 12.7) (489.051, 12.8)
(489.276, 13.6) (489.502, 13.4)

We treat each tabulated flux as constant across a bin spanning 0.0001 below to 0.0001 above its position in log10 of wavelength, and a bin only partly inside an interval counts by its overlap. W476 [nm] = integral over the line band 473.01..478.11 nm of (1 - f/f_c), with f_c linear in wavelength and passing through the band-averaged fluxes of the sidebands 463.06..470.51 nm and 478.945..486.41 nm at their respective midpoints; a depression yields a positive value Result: 0.030 nm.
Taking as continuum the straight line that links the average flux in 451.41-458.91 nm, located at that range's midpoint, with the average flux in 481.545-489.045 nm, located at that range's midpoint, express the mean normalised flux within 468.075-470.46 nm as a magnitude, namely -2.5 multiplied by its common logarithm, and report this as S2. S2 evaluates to -0.04 mag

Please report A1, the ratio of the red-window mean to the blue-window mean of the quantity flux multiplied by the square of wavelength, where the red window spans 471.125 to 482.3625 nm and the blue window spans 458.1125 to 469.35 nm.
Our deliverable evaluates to 1.0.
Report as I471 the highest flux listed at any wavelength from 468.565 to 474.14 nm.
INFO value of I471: 13.8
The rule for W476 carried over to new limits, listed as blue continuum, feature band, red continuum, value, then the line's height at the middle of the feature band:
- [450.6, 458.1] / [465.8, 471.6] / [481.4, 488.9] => -0.22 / 12.6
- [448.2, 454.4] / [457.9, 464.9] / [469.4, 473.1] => 0.10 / 12.9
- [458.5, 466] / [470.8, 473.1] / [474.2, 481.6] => -0.04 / 12.7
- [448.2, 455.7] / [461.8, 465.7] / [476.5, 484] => 0.01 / 12.9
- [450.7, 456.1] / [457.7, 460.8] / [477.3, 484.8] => 0.10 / 13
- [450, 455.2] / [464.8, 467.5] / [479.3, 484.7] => -0.06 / 12.8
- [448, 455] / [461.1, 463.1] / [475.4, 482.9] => 0.04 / 12.8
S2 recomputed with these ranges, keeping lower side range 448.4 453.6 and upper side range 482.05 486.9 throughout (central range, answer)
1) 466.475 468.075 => -0.05 mag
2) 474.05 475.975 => -0.02 mag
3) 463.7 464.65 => -0.09 mag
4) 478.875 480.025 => -0.04 mag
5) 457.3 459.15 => 0.03 mag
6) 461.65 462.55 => 0.03 mag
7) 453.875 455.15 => -0.04 mag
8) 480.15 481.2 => -0.05 mag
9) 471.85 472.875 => -0.05 mag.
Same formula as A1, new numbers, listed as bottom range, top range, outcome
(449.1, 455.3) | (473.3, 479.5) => 1.07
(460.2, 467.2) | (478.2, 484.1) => 1.05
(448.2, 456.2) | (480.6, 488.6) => 1.07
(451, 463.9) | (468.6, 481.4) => 1.07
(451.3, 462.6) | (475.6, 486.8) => 1.07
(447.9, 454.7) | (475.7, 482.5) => 1.09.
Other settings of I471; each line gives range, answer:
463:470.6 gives 14.4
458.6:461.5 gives 14.1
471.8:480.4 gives 14.5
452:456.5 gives 14.6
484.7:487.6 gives 13.3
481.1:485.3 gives 13.5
